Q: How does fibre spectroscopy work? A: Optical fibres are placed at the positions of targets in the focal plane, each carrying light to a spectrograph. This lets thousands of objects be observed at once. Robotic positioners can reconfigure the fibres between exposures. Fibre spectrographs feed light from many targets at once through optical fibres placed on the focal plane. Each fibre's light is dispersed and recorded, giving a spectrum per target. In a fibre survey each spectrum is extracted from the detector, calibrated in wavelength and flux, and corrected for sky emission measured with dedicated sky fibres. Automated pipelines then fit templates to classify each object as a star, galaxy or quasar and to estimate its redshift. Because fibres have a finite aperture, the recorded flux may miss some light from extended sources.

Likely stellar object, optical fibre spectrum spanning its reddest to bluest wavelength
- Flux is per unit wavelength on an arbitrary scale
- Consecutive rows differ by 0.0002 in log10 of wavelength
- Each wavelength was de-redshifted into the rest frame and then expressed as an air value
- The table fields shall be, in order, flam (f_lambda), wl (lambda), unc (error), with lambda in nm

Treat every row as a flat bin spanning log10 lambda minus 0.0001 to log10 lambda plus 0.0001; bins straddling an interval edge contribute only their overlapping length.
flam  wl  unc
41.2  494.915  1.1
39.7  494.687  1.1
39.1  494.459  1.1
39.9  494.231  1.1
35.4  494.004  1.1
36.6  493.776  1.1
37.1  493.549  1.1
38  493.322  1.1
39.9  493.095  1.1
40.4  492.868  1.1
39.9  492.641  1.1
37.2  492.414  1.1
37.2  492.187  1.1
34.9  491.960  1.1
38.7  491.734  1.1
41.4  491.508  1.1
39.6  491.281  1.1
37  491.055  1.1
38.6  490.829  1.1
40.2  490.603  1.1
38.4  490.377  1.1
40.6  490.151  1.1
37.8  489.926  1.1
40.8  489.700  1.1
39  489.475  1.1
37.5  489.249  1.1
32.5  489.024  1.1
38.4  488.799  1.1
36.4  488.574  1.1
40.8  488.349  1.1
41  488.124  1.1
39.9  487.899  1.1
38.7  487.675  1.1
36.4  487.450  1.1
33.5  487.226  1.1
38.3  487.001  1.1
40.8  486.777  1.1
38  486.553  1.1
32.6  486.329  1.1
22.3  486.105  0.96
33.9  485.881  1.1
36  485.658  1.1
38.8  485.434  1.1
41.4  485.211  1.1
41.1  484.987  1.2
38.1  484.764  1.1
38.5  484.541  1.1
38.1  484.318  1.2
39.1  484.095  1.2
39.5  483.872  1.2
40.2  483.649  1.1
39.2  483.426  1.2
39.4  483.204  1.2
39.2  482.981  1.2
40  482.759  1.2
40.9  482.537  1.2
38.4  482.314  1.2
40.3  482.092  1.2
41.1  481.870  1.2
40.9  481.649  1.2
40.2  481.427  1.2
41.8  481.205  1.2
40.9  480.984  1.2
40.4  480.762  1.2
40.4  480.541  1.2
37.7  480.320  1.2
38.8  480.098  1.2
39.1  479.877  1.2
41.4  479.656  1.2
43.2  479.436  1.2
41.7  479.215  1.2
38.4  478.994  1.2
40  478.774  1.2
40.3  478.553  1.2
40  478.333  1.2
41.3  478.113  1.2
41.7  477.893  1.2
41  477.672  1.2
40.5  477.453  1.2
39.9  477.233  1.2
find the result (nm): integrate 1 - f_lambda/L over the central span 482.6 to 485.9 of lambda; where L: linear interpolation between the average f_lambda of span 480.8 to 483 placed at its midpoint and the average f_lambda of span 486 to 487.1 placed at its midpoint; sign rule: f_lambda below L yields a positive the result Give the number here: -0.14 nm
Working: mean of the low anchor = 40.4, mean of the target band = 39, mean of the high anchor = 34.4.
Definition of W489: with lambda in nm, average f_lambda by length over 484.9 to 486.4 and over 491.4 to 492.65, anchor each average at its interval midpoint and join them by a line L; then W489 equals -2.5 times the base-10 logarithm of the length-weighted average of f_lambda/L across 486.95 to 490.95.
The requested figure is -0.047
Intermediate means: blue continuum 35.1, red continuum 38.1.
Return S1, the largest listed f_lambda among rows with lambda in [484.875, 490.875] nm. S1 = 41.4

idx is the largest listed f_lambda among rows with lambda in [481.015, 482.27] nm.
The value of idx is 41.8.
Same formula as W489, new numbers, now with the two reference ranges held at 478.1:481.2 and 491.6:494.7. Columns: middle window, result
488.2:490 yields 0.02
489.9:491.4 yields -0.01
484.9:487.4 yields 0.09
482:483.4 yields 0.00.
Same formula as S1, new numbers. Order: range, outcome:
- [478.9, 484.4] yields 43.2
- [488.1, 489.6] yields 41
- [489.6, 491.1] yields 40.8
